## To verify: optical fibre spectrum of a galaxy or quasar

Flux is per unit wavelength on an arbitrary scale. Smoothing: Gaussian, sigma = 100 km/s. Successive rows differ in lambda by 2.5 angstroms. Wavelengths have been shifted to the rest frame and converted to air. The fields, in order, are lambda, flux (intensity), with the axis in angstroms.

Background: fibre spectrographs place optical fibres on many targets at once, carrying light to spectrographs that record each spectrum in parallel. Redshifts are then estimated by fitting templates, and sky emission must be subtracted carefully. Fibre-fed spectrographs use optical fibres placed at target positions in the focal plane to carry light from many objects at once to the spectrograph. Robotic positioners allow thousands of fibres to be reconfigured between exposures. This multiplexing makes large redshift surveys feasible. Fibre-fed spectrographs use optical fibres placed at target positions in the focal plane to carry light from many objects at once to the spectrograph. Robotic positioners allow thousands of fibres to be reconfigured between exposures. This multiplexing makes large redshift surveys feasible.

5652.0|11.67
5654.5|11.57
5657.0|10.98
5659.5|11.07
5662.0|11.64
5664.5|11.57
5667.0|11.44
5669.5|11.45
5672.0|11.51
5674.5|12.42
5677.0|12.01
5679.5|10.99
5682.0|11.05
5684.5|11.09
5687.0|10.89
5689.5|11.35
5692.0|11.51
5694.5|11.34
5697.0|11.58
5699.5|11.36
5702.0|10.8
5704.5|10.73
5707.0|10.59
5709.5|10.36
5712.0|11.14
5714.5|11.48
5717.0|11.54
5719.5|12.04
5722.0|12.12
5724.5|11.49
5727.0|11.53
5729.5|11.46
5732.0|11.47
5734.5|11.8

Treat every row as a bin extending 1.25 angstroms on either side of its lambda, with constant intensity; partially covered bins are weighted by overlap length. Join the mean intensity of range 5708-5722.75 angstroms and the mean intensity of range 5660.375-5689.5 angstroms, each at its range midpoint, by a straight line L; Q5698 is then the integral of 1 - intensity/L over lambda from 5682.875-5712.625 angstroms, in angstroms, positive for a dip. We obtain 1.0 angstroms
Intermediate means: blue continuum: 11.5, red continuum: 11.4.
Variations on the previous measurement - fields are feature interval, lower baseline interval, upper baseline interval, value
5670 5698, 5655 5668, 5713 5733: 0.06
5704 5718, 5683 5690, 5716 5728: 0.69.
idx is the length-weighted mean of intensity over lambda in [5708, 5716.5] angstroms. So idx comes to 11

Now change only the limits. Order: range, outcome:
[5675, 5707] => 11.2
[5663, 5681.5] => 11.6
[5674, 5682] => 11.6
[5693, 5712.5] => 11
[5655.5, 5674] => 11.4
